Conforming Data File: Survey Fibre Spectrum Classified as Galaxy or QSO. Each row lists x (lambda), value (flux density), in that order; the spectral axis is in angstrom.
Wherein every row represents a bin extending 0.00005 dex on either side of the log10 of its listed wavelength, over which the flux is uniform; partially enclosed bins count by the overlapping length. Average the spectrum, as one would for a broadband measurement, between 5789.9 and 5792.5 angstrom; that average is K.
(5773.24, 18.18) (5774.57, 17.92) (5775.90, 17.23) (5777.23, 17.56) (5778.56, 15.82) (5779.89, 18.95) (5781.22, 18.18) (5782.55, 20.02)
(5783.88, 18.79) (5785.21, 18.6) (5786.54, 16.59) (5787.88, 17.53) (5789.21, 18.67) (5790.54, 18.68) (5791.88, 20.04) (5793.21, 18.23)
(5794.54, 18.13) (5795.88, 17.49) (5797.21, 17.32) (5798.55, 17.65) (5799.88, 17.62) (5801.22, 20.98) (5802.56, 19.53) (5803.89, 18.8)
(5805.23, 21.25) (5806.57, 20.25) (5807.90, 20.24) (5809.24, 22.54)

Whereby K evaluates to 19.3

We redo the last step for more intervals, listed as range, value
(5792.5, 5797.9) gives 17.8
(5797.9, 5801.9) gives 18.7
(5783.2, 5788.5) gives 17.9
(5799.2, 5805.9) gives 19.6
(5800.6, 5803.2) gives 20.2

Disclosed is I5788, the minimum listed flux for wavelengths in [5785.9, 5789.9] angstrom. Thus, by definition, 16.59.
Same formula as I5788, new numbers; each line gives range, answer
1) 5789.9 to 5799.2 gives 17.32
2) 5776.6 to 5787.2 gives 15.82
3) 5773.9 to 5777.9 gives 17.23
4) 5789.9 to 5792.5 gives 18.68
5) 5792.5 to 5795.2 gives 18.13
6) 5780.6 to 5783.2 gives 18.18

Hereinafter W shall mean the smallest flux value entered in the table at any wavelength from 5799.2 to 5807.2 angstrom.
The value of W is 17.62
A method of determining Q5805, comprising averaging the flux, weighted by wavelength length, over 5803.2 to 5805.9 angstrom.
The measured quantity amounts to 20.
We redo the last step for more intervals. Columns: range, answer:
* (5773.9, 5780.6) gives 17.5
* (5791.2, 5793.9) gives 19.1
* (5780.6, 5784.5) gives 19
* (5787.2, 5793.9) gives 18.6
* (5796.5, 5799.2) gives 17.5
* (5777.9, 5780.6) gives 17.4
